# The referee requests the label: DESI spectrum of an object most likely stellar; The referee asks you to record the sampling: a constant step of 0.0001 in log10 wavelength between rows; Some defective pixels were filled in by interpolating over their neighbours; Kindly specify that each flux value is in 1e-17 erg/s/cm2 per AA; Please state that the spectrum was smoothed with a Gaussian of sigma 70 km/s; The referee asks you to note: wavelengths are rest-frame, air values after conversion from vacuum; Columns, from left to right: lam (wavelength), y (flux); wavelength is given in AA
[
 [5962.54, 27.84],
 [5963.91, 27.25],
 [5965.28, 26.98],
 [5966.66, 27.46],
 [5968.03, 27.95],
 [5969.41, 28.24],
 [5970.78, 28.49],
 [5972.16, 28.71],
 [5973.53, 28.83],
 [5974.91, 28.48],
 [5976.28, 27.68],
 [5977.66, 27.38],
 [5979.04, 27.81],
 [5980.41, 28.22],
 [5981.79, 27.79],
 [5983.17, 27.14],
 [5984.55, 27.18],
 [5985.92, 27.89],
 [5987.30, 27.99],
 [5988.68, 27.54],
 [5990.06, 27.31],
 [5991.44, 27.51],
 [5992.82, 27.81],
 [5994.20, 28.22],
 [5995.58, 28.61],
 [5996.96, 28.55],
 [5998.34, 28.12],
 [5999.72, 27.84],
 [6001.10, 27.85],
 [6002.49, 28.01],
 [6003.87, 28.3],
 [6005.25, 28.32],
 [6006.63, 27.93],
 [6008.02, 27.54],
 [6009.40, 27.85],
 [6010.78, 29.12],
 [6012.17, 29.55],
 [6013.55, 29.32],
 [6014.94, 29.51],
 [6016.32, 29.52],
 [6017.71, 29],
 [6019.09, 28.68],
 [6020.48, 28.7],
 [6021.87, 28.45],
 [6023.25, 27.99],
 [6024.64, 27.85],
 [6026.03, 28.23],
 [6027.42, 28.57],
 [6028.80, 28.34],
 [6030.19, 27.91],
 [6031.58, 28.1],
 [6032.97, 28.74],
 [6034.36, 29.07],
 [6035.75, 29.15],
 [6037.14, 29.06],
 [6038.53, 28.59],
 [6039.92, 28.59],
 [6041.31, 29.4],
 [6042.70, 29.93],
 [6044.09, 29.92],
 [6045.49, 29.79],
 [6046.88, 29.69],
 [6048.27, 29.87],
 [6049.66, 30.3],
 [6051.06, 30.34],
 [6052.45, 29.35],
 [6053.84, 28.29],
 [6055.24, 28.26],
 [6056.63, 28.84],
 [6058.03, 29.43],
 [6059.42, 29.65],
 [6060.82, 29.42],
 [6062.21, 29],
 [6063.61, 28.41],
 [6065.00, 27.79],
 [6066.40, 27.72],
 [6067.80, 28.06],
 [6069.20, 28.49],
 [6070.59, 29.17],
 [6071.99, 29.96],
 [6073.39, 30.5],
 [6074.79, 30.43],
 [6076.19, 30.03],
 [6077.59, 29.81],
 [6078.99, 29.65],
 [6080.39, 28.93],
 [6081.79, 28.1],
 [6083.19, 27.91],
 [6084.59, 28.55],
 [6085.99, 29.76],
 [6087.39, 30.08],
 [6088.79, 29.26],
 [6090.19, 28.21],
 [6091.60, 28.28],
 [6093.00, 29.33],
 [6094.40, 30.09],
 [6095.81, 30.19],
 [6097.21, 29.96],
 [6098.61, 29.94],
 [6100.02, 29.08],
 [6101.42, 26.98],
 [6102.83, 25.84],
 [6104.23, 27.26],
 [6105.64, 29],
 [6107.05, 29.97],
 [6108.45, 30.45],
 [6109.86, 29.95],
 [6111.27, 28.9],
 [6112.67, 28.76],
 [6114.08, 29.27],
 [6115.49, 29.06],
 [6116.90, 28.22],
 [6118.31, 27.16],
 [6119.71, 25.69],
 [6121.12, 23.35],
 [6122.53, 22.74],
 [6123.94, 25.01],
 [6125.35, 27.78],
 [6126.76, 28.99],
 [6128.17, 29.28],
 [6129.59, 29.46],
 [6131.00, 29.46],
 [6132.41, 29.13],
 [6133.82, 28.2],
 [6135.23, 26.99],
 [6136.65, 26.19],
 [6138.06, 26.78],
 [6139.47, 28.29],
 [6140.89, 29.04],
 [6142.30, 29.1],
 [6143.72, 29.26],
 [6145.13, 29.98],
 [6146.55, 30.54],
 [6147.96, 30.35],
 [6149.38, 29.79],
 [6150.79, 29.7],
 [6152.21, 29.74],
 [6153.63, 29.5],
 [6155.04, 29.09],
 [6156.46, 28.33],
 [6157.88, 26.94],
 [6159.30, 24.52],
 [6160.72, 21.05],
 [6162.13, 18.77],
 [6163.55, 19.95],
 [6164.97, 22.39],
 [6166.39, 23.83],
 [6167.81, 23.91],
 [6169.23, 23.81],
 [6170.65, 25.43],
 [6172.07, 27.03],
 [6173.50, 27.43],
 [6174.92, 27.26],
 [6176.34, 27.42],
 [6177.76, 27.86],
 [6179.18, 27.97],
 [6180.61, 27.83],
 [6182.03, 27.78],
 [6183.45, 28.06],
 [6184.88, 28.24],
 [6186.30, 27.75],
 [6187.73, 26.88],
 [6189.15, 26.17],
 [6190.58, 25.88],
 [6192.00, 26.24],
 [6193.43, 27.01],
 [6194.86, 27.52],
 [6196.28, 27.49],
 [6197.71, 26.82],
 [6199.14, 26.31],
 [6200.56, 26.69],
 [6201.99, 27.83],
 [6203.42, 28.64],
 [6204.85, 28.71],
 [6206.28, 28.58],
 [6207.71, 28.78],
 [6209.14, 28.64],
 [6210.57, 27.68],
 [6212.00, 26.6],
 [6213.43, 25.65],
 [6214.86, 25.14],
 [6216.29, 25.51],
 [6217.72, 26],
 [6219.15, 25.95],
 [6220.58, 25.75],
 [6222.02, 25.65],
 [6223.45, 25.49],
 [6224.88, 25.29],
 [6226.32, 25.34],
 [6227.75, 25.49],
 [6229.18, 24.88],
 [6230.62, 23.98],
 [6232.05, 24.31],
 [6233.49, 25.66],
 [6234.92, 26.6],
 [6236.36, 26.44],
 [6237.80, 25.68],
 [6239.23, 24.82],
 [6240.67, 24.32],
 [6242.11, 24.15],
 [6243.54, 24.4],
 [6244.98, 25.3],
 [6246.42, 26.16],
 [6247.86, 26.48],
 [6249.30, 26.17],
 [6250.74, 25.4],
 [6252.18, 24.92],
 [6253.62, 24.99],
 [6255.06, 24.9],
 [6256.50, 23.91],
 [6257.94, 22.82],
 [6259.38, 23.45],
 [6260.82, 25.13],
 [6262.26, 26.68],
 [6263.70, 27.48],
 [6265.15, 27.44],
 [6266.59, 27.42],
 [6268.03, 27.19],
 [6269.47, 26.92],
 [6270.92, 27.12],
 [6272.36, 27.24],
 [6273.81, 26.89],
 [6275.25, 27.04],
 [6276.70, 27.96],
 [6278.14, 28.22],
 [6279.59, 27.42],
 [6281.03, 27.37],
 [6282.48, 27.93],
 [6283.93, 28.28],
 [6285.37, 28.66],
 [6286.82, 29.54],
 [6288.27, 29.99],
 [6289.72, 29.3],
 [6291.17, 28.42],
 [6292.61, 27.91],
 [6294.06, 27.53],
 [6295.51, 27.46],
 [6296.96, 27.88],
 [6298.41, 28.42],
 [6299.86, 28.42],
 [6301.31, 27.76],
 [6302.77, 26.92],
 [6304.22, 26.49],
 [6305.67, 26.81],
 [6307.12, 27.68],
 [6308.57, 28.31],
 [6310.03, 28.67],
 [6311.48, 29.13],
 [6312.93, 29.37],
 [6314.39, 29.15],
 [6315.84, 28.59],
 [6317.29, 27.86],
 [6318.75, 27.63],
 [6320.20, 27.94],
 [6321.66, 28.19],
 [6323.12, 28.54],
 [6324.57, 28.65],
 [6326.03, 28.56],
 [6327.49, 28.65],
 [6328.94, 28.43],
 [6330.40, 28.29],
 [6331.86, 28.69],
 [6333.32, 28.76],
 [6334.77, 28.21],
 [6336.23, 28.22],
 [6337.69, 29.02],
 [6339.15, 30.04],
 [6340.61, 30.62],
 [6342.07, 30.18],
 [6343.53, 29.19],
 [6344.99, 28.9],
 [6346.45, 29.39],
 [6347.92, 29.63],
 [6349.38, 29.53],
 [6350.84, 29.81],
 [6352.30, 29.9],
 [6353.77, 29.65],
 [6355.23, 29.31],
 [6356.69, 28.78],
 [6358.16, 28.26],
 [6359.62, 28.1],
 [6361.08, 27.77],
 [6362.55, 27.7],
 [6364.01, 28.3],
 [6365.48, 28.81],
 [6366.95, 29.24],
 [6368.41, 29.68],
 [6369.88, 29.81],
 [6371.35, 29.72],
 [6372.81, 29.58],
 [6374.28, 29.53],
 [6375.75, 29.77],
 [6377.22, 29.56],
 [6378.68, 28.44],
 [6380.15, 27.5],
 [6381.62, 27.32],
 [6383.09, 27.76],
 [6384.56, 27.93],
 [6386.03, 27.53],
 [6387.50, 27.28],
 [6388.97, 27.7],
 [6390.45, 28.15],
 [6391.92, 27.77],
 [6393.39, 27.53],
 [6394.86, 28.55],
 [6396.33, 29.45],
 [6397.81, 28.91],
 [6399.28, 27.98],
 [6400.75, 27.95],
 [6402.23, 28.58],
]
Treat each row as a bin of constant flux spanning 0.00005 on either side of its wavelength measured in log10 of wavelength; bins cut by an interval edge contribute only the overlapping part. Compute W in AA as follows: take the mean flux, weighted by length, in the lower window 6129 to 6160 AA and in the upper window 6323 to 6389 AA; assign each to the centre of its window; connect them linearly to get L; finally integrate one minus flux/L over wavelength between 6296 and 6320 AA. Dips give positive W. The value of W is 0.6 AA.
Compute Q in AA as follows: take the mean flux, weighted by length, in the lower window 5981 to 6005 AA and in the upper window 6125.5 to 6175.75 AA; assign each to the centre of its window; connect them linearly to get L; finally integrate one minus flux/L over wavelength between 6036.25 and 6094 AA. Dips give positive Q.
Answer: -3.5 AA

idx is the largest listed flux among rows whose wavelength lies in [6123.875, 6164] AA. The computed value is 30.54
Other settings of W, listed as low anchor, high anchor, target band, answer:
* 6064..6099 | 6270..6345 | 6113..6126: 1.13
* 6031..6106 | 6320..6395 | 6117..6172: 4.06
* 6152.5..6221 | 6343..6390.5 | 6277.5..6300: -0.42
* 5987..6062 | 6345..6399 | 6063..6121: -0.24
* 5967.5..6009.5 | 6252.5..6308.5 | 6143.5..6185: 1.15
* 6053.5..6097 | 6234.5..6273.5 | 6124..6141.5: -0.11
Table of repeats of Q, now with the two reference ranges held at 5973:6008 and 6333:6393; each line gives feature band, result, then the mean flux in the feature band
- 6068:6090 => -0.9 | 29.3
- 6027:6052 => -1.0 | 29.2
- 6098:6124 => 0.4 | 27.8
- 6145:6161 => -0.1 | 28.4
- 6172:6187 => 0.3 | 27.7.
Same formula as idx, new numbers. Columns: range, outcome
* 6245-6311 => 29.99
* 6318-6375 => 30.62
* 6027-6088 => 30.5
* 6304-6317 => 29.37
